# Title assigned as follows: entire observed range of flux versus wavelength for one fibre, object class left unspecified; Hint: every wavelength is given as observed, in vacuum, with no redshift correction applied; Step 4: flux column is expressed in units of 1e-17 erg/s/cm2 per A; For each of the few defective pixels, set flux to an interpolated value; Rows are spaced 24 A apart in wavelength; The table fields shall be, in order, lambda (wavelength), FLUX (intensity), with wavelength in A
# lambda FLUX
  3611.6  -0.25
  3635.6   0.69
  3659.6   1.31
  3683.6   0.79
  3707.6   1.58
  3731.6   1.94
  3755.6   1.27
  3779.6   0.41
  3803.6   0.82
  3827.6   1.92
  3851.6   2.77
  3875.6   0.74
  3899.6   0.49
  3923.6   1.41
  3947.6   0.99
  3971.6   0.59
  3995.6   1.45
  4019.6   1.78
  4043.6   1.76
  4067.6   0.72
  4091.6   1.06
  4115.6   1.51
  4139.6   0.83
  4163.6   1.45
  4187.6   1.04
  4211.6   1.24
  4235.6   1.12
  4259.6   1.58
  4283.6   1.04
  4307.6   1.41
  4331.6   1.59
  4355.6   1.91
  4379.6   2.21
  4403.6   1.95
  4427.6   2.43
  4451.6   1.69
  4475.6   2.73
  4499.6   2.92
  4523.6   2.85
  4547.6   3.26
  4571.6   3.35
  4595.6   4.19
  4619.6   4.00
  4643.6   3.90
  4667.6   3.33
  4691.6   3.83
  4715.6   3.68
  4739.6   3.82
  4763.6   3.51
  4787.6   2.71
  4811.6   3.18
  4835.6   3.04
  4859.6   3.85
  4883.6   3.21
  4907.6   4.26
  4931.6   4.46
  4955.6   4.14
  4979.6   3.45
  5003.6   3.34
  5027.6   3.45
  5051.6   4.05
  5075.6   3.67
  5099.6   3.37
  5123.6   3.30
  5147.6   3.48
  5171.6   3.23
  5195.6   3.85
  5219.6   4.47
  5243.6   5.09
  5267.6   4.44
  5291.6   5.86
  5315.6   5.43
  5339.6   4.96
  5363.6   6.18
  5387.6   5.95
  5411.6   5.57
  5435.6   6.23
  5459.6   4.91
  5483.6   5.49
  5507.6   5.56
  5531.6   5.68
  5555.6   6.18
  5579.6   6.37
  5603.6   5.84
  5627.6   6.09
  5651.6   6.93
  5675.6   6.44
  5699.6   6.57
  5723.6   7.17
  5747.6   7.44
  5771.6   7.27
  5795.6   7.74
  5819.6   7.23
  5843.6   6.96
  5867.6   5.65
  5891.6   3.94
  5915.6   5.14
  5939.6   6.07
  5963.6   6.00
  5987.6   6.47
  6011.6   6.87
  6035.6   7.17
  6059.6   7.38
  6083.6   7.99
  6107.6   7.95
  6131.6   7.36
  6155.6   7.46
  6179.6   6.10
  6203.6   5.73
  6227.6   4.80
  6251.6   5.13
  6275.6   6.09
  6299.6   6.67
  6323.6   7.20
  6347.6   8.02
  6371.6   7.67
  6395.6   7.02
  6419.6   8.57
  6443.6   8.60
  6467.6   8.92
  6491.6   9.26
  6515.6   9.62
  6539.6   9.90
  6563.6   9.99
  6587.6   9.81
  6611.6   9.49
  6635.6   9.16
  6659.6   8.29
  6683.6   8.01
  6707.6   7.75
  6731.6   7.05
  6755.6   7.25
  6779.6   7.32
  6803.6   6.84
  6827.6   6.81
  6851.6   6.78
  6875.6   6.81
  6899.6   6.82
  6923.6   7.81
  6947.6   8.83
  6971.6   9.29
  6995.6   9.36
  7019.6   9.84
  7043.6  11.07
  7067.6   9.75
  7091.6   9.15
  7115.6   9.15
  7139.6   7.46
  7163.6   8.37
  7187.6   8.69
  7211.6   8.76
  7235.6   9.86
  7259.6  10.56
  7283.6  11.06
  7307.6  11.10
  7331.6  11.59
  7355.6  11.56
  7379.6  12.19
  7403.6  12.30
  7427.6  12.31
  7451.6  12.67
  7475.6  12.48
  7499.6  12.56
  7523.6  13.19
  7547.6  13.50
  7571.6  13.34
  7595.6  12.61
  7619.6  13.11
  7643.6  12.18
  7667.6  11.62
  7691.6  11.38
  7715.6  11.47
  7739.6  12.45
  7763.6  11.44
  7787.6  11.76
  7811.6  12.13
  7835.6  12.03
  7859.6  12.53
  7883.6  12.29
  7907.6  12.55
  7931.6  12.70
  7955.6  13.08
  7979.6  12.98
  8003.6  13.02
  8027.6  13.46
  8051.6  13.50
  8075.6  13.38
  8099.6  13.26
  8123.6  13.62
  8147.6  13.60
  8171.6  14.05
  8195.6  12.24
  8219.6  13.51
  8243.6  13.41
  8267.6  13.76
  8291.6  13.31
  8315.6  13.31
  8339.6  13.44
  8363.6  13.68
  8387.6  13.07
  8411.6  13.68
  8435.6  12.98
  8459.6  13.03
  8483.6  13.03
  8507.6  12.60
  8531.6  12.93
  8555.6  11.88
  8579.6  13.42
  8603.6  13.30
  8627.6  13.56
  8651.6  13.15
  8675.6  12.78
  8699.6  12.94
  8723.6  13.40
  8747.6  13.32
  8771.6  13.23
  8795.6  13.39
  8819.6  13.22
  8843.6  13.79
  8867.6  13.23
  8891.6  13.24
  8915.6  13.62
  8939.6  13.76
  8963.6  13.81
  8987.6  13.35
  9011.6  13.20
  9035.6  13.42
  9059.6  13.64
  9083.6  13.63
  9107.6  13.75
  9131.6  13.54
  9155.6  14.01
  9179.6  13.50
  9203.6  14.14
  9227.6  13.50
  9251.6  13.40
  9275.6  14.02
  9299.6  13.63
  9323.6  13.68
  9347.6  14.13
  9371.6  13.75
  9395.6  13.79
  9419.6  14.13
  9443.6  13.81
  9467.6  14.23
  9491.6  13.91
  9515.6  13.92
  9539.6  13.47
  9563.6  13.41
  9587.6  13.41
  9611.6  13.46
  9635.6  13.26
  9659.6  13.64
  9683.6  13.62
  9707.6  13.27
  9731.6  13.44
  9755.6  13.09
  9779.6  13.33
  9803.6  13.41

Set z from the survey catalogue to 0.000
